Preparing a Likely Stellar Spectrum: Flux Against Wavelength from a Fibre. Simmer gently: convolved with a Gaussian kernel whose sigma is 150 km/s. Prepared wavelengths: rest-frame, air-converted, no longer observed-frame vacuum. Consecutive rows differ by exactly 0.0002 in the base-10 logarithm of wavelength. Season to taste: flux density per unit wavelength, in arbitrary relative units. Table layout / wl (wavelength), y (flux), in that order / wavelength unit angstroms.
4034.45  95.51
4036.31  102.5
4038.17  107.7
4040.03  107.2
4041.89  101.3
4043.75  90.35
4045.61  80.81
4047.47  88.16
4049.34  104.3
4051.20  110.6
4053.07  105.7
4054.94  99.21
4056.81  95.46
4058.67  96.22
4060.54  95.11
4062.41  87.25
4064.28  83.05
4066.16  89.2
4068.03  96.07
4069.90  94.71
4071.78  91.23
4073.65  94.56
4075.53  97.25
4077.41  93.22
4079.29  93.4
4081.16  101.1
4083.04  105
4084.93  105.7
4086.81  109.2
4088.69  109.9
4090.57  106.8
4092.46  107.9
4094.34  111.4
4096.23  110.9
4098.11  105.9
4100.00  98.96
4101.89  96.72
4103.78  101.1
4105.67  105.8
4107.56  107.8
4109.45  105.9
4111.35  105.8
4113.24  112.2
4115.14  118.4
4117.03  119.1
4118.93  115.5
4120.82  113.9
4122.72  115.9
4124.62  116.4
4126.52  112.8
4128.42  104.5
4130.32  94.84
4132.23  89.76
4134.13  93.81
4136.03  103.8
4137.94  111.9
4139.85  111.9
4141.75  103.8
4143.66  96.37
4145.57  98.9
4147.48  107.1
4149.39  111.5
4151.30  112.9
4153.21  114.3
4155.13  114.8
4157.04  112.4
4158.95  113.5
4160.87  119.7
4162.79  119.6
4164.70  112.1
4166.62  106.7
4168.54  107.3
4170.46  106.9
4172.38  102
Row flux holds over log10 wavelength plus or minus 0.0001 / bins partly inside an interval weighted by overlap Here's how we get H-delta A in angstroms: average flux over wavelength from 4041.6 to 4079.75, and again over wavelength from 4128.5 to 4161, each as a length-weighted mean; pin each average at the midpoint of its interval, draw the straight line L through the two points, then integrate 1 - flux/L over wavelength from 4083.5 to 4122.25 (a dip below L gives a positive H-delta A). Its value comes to -3.1 angstroms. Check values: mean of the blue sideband 94.5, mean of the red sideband 106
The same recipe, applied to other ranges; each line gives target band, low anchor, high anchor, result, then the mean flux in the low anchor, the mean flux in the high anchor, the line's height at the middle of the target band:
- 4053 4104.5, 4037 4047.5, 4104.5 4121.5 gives 2.5 angstroms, 96.8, 111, 104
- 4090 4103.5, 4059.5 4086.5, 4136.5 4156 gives -0.8 angstroms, 95.1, 108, 99.3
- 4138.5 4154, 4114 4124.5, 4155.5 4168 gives 1.0 angstroms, 116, 114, 115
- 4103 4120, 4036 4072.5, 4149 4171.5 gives -0.8 angstroms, 96.2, 113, 105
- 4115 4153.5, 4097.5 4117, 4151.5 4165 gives 1.2 angstroms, 106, 115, 111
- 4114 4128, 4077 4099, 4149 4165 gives -0.7 angstroms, 105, 115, 110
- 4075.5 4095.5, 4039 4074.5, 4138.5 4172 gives -0.9 angstroms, 95.3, 110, 99.6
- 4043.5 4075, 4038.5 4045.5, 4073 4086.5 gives 1.4 angstroms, 98.2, 99.1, 98.6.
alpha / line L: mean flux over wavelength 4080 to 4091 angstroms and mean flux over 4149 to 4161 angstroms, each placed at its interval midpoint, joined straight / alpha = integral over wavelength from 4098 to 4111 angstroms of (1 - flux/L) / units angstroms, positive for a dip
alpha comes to 0.61 angstroms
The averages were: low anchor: 106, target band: 103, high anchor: 114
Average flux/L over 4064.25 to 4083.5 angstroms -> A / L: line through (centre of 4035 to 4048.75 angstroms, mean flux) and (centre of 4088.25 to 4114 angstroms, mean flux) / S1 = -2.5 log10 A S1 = 0.08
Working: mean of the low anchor 97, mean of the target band 94.7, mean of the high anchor 106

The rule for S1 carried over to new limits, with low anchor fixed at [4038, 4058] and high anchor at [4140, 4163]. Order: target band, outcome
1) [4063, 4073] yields 0.116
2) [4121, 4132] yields -0.005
